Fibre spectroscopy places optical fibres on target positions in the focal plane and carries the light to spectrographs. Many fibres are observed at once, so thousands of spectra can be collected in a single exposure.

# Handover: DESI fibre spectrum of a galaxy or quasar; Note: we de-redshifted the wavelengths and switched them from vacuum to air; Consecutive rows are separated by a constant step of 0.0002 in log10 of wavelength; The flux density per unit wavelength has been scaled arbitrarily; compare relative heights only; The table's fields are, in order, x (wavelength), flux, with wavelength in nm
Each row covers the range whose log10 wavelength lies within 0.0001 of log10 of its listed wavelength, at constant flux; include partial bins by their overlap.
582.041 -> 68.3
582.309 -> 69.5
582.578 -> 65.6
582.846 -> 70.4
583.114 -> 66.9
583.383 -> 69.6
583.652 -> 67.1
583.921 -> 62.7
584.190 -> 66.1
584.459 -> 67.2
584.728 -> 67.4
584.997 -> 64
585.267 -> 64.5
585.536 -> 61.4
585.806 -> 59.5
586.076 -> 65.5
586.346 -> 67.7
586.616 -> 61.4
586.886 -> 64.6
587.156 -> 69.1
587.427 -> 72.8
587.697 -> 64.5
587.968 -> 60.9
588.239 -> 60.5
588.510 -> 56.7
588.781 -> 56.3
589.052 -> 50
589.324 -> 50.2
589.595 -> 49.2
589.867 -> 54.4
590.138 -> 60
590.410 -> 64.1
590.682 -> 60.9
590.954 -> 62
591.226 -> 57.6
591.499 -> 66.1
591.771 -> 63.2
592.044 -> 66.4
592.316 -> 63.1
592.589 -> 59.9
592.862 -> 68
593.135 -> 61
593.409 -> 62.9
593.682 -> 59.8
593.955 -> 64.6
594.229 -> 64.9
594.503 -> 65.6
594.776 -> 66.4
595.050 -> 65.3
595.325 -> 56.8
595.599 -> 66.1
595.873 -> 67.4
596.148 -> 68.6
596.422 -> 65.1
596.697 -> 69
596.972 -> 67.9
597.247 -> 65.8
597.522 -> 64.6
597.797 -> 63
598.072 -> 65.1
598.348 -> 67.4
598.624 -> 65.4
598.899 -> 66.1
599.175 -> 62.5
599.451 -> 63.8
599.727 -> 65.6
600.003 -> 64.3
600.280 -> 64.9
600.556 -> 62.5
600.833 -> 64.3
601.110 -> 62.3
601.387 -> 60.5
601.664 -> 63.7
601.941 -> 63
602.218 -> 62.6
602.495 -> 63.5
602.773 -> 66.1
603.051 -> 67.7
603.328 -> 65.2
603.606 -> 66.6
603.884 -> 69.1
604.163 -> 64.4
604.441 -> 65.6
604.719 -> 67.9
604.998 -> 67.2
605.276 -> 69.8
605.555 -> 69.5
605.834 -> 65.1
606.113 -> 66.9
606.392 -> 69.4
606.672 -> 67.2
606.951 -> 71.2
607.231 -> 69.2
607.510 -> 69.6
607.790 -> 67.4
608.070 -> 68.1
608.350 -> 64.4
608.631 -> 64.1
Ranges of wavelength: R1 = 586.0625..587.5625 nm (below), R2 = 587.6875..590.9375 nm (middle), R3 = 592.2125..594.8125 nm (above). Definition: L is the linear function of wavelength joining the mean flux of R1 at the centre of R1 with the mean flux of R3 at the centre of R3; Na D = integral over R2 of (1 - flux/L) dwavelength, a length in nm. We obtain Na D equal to 0.42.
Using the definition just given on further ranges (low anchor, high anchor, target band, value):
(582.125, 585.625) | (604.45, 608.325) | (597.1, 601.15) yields 0.181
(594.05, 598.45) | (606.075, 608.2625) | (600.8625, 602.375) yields 0.101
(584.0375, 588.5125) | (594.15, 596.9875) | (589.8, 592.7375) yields 0.151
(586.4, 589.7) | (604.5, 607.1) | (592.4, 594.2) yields -0.013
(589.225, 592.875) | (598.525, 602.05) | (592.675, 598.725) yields -0.291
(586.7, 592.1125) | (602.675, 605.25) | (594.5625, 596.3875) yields -0.059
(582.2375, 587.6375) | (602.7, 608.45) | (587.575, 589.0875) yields 0.175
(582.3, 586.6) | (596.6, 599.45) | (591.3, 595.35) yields 0.118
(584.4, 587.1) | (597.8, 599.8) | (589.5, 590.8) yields 0.134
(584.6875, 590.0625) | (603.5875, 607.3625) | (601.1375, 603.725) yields 0.095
